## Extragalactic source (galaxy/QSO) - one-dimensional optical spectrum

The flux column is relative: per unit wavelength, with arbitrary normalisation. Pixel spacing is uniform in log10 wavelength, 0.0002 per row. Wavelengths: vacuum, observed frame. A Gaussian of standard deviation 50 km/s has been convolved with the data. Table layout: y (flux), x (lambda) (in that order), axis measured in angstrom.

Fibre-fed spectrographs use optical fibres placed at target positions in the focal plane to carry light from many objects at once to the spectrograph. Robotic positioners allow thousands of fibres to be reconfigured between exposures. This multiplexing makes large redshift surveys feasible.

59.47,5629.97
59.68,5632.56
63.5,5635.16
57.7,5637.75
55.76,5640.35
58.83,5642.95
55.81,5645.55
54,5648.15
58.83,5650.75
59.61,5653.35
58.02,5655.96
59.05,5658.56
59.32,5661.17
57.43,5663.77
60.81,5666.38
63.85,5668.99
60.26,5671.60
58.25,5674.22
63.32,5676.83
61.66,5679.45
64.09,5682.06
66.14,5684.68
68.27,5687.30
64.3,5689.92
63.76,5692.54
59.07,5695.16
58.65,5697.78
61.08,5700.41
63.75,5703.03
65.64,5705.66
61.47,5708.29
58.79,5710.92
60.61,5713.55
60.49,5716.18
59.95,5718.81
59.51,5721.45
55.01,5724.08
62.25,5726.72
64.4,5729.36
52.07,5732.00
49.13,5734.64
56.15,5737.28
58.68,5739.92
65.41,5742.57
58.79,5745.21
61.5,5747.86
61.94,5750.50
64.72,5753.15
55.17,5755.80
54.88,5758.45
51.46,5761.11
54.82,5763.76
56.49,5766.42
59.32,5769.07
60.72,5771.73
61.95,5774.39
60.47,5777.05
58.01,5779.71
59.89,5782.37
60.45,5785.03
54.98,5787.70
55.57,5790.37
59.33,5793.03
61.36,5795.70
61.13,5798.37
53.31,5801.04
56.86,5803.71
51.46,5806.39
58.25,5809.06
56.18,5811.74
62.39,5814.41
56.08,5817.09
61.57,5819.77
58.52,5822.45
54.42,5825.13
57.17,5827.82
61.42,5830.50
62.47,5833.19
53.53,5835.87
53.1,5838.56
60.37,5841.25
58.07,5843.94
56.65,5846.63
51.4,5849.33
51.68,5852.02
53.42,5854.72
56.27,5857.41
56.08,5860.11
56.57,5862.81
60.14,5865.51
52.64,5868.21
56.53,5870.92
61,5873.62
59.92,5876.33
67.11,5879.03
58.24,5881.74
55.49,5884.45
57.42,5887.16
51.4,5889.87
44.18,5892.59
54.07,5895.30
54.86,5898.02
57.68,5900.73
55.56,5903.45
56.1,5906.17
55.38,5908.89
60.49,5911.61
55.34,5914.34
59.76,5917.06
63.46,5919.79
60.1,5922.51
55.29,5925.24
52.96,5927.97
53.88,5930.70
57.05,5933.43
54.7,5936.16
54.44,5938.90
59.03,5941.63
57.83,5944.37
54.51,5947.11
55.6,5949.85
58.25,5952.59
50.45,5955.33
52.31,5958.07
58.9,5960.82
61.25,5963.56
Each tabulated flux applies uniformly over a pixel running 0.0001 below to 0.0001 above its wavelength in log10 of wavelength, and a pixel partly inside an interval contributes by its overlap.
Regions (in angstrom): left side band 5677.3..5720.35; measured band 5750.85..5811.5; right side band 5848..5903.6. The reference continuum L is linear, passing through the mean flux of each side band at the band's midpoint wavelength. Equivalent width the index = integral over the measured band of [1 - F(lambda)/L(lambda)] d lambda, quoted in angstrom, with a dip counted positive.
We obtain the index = 1.5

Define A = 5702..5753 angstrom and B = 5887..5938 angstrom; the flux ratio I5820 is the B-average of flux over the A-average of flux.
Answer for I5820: 0.9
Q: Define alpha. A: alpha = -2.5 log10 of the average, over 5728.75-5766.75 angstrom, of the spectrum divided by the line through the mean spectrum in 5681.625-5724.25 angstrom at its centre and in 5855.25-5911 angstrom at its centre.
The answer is 0.05 mag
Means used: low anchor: 61.9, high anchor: 56.3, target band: 57.6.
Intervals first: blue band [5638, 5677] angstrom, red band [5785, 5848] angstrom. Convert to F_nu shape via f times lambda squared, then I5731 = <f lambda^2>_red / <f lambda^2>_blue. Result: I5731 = 1.04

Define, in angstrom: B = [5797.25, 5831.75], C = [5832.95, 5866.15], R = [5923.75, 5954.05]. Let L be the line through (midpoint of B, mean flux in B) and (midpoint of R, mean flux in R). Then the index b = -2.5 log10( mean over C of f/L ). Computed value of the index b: 0.02 mag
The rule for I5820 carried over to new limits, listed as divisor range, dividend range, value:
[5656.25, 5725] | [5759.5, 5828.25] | 0.94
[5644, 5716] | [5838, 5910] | 0.92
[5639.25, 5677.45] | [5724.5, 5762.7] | 0.99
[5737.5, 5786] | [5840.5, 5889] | 0.97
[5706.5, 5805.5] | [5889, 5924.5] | 0.96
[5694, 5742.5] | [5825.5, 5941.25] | 0.95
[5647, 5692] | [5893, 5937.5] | 0.92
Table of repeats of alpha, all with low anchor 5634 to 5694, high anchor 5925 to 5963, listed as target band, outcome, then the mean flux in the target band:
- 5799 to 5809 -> 0.06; 55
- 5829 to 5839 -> -0.01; 58.1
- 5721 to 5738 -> 0.05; 56.8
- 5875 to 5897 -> 0.01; 56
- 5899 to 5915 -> -0.01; 56.8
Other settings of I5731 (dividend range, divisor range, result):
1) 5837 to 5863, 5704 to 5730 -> 0.95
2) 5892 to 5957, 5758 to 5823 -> 1.01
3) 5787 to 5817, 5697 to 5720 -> 0.97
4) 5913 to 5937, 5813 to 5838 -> 1.01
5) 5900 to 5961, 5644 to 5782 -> 1.02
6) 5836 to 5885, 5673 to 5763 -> 0.99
